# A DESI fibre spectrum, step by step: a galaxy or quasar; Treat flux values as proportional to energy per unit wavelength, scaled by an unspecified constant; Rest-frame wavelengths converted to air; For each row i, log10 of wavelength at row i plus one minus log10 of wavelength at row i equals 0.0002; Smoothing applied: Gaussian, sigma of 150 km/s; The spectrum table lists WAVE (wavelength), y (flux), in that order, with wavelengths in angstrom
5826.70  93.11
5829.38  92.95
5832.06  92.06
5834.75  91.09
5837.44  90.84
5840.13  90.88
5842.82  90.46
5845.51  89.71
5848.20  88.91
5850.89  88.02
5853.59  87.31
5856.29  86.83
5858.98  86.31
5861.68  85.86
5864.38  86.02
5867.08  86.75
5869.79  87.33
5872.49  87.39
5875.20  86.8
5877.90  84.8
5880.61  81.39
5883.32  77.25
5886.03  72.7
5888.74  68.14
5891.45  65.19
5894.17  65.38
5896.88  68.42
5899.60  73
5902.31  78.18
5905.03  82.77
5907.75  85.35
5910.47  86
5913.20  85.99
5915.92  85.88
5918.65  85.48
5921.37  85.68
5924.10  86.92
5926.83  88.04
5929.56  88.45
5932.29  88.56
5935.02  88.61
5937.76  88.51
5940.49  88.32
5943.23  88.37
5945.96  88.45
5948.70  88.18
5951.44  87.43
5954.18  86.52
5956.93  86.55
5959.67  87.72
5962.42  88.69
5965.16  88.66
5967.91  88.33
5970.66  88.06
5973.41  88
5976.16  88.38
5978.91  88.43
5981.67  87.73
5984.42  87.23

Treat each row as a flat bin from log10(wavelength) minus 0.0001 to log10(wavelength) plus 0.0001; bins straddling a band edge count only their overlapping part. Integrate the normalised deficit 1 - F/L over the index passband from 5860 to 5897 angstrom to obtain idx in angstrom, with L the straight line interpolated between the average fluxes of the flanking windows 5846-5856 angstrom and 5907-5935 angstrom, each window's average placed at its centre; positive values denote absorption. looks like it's 3.5 angstrom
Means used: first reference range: 88.1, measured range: 79.2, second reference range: 86.8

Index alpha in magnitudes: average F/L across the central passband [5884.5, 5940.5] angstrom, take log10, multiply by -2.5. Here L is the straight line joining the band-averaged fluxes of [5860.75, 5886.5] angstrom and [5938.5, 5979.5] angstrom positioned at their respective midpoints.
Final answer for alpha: 0.06 mag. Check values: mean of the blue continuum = 83.9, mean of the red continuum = 88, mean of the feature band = 81.1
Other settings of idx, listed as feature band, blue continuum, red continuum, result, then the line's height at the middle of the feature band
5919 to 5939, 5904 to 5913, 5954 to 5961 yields -0.46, 85.7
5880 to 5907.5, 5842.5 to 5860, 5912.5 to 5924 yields 4.19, 86.7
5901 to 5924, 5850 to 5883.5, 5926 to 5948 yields 0.77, 87.5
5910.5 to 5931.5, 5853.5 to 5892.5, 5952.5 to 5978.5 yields -0.40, 85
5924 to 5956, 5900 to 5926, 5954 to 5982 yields -0.72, 86.1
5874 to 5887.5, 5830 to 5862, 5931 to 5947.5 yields 1.30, 88.9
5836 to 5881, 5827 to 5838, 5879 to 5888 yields -1.85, 84.2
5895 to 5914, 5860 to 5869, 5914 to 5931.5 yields 1.59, 86.6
